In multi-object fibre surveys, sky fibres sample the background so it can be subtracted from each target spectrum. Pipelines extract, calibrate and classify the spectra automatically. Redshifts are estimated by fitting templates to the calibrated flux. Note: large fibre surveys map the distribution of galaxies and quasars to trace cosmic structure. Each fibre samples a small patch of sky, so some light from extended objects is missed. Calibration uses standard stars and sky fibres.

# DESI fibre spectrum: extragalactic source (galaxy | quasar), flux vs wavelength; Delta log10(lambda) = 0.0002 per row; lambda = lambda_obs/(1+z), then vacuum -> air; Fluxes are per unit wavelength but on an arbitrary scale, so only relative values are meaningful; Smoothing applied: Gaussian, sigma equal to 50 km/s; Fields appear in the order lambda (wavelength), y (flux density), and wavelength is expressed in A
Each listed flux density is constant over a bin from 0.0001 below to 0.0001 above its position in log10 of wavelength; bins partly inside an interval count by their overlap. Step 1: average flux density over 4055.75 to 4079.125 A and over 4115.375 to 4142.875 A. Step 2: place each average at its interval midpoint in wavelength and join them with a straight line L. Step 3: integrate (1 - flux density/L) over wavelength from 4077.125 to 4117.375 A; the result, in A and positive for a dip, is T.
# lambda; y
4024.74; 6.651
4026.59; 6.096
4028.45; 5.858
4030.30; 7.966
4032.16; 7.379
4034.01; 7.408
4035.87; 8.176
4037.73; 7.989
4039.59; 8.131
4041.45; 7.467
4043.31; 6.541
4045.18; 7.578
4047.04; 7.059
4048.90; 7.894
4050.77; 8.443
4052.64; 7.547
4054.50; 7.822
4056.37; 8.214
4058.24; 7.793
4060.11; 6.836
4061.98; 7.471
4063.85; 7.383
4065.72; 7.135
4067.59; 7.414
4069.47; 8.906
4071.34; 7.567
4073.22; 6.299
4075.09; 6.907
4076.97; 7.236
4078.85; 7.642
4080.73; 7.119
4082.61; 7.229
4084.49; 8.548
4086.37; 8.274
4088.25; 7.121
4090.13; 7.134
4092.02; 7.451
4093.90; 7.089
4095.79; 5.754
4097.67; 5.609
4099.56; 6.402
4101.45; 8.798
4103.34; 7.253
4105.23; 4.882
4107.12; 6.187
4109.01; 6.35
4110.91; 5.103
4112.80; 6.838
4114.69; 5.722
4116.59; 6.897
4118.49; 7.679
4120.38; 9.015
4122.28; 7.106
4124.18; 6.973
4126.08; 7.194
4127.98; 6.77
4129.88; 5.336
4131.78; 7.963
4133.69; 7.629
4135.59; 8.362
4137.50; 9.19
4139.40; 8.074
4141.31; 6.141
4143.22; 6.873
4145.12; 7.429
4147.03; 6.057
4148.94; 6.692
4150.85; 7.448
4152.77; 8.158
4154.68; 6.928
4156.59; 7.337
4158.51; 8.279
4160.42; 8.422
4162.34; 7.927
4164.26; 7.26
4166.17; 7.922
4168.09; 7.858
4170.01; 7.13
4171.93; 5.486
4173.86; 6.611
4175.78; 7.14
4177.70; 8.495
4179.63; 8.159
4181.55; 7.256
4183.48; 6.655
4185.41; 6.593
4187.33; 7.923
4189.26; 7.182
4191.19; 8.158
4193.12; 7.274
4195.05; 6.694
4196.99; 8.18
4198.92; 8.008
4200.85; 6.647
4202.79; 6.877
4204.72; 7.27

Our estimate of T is 3.2 A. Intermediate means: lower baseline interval 7.43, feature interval 6.83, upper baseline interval 7.42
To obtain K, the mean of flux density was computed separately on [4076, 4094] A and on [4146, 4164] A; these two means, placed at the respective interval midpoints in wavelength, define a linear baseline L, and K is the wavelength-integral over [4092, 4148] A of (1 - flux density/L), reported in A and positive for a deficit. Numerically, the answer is 4.1 A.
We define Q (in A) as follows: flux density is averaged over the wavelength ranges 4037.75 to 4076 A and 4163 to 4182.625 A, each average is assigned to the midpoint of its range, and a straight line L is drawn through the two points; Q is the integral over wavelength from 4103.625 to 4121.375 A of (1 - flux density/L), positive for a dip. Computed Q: 2.12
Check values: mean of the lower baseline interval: 7.53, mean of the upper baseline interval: 7.34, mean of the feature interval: 6.55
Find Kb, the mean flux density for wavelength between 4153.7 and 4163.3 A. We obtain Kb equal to 7.78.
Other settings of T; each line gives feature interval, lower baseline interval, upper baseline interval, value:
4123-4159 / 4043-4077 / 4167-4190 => 0.04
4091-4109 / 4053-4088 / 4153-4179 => 2.22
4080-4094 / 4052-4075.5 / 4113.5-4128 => -0.29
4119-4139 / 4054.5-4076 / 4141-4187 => -0.60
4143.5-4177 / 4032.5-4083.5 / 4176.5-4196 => 0.70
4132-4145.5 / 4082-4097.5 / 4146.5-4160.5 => -0.62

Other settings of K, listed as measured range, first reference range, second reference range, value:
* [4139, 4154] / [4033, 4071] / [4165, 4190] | 0.59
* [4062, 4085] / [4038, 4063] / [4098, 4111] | -1.00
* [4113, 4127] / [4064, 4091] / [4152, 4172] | 0.61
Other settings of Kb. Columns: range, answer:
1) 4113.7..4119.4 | 6.76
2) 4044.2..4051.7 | 7.73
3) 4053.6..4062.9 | 7.62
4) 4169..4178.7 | 6.98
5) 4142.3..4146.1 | 7.16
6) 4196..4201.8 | 7.61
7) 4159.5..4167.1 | 7.88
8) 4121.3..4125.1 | 7.05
